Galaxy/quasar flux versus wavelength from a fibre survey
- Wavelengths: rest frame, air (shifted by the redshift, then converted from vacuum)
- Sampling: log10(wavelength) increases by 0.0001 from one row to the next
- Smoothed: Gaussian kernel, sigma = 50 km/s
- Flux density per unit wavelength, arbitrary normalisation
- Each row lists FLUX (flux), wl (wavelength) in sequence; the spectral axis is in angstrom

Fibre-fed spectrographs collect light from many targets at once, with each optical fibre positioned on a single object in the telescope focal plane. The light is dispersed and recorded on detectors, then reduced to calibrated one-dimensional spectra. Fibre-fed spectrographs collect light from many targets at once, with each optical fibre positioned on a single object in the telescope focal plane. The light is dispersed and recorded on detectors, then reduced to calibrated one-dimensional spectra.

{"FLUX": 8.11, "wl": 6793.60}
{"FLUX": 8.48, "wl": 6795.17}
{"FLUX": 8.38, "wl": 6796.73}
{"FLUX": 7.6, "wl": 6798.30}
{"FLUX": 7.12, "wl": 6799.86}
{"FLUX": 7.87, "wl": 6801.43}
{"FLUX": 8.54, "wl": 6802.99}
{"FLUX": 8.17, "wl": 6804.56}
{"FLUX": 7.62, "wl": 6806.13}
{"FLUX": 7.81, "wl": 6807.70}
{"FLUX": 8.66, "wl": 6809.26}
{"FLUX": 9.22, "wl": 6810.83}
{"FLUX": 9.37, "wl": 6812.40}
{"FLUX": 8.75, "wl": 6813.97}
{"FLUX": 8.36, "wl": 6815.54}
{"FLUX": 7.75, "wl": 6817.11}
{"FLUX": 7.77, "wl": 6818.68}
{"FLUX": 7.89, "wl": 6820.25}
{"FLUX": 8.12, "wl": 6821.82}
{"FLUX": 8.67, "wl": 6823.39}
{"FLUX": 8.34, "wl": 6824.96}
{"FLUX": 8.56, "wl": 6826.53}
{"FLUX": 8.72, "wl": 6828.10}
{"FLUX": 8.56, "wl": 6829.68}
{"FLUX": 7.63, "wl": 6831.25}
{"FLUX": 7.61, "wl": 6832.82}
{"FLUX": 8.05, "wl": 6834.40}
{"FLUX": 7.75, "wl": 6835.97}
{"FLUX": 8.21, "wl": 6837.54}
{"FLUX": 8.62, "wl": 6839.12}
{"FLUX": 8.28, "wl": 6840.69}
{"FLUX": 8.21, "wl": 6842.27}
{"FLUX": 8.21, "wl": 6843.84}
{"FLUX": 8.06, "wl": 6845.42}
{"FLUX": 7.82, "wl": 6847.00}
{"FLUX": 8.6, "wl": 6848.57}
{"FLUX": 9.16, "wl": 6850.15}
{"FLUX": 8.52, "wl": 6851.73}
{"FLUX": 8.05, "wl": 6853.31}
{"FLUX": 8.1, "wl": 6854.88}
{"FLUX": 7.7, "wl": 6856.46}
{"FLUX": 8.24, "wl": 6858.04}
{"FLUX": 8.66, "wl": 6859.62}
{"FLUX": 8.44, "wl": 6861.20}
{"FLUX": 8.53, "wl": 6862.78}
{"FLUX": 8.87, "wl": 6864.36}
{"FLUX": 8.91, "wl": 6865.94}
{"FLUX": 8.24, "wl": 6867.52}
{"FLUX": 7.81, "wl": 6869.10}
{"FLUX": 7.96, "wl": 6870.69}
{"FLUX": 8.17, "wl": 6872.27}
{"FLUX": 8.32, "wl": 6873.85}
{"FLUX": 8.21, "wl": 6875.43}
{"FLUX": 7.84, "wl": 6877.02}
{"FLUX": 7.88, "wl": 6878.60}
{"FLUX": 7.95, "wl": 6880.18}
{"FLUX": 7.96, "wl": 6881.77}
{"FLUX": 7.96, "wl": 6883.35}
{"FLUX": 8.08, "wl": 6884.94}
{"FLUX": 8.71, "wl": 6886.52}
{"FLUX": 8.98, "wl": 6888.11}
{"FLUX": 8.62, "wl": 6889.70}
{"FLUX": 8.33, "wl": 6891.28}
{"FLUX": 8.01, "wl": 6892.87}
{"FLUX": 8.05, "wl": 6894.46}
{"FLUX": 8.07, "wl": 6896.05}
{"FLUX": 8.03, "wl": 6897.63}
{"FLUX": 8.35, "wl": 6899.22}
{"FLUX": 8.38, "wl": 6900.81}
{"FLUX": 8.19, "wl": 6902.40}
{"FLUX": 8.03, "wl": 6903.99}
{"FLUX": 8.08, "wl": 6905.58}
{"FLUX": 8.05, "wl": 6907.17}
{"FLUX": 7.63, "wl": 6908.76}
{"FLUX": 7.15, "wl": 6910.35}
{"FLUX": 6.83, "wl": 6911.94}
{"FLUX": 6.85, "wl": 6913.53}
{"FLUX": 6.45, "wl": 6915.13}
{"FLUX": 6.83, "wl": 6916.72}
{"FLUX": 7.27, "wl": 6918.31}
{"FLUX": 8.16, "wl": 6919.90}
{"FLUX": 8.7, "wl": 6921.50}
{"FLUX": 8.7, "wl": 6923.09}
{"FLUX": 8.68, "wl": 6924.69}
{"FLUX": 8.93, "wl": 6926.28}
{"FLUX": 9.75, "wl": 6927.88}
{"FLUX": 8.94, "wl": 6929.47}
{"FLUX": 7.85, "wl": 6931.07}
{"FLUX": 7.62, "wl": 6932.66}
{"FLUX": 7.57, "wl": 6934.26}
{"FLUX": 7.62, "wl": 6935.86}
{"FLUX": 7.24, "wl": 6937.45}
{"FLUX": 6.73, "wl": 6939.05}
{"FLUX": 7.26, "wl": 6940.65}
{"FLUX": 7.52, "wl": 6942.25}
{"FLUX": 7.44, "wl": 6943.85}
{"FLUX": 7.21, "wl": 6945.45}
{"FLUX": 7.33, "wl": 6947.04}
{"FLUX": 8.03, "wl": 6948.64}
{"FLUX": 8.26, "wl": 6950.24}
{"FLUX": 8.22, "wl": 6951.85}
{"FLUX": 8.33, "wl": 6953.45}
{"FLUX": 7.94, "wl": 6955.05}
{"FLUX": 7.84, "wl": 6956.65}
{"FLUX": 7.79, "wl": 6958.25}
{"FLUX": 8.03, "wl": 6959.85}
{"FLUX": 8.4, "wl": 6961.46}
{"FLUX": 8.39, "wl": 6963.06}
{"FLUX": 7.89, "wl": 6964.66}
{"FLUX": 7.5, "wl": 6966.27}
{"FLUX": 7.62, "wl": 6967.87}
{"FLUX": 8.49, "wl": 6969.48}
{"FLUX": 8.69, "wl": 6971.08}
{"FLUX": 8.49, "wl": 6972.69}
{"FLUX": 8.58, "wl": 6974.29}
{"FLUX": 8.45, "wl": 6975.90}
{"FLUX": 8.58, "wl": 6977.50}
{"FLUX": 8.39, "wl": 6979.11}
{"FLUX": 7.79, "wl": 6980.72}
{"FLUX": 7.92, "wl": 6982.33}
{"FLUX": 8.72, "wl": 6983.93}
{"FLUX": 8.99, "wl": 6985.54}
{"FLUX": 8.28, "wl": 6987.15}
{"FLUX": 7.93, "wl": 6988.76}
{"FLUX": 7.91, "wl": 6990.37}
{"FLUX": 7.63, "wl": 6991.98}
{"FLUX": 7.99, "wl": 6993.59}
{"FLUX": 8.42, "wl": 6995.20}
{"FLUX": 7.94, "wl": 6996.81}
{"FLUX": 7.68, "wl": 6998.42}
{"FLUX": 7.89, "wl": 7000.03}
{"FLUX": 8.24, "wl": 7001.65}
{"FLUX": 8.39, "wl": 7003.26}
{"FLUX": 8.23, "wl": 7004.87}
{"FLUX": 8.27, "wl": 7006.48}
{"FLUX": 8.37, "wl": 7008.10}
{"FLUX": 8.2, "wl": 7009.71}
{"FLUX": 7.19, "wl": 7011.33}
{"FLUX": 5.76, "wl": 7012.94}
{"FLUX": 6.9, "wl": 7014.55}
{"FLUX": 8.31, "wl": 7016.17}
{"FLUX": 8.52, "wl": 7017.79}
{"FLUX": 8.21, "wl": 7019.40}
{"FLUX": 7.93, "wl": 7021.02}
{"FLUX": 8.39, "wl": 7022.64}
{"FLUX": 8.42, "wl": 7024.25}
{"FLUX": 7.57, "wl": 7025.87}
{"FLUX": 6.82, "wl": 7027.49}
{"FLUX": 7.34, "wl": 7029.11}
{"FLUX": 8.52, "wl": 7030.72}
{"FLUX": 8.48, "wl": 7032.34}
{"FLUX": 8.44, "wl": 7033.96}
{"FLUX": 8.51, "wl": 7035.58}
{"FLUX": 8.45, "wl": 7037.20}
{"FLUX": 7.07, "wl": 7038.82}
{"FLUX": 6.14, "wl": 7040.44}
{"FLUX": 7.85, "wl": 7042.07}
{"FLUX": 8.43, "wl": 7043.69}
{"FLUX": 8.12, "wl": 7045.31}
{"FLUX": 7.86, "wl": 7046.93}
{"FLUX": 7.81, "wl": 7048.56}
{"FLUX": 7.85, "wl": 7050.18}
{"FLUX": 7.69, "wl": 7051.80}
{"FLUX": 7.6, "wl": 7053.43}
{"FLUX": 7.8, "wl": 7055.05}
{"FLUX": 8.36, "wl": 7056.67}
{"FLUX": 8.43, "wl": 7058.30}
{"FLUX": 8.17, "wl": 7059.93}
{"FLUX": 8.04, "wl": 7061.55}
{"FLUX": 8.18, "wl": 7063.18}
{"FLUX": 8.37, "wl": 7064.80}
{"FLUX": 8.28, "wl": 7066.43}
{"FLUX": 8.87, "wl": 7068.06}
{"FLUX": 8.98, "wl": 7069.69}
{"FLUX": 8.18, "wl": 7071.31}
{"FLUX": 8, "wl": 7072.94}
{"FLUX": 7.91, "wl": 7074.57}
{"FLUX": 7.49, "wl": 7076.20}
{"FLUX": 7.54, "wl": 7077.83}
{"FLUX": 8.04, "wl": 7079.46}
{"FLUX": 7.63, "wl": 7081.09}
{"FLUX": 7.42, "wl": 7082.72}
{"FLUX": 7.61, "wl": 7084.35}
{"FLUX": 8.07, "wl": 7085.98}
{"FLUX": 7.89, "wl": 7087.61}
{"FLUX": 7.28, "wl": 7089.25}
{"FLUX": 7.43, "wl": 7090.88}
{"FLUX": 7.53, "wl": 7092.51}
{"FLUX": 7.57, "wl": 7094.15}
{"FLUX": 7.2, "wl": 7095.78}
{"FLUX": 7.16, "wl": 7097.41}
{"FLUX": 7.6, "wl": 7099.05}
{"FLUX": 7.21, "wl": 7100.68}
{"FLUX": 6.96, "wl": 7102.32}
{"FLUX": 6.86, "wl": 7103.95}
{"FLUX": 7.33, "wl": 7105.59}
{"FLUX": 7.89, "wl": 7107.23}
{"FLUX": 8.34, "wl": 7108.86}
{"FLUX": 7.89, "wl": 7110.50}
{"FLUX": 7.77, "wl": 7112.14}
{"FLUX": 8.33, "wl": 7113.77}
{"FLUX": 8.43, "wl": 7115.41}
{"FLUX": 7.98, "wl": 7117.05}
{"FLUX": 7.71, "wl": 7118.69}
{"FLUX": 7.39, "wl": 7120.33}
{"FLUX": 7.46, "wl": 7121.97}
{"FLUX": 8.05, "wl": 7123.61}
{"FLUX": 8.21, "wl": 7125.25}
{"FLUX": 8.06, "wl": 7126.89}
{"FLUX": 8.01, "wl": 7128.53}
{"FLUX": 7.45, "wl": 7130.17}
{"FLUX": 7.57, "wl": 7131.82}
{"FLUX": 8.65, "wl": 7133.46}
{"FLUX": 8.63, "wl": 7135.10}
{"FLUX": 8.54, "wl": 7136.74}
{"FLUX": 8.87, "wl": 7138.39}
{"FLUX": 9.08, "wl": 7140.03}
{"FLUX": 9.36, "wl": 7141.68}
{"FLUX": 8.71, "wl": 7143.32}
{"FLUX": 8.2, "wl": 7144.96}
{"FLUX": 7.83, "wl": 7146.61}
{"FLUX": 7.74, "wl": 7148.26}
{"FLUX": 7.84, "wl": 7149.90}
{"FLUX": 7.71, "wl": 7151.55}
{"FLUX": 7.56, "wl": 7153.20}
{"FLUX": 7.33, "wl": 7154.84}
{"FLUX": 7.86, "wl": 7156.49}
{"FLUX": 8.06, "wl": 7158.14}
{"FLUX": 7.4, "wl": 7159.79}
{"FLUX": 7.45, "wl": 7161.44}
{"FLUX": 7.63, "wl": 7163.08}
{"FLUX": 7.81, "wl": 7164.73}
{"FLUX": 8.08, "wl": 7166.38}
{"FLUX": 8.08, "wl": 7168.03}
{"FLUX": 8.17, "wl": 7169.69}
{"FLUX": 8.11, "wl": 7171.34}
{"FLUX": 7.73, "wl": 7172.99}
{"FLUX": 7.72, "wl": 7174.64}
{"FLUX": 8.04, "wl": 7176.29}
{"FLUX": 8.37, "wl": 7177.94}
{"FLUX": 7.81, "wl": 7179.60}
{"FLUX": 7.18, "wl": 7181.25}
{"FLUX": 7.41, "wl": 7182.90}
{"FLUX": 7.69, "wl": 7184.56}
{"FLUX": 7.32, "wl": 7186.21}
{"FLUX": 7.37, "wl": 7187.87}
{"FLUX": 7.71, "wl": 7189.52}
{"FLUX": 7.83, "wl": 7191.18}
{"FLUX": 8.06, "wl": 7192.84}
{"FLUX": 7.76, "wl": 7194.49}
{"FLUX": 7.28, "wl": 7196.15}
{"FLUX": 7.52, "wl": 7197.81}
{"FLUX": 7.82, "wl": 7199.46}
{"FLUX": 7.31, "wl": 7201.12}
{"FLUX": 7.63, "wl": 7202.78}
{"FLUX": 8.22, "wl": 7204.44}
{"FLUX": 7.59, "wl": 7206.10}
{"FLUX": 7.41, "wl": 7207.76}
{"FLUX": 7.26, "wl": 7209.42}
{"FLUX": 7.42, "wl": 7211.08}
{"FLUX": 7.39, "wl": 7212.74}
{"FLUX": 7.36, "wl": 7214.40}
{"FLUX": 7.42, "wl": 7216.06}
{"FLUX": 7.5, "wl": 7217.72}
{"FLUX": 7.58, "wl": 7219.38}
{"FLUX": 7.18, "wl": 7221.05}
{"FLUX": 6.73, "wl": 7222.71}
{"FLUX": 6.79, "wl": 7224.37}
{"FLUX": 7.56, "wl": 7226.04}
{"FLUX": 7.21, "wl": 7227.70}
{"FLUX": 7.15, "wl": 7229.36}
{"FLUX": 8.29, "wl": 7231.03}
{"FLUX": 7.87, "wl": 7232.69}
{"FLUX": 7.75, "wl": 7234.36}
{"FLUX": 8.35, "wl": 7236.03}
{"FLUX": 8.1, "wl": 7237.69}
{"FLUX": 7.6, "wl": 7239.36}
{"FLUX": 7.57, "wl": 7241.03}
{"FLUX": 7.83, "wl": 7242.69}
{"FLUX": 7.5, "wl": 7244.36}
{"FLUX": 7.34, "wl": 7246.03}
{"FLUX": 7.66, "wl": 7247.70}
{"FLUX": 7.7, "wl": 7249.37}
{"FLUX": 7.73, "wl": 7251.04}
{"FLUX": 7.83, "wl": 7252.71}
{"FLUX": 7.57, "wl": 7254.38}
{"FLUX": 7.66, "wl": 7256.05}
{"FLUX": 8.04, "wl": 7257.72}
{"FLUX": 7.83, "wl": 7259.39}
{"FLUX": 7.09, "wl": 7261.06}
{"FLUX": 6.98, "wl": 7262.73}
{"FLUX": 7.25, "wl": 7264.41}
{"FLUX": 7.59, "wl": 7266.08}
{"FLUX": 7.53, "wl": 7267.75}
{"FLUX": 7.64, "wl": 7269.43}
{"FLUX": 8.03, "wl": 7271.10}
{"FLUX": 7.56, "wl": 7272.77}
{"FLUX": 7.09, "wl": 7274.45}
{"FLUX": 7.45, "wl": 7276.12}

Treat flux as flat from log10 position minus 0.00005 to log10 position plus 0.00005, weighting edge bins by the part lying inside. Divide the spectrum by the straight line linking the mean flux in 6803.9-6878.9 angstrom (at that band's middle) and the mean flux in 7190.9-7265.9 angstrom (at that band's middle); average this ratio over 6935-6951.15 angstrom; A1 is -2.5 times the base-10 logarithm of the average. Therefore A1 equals 0.09 mag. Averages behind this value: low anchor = 8.27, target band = 7.47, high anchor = 7.57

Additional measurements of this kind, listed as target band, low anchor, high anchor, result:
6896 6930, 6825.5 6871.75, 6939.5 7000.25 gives 0.02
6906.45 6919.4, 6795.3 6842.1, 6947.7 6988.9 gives 0.15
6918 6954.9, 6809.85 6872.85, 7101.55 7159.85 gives 0.03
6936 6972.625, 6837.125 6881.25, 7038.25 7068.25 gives 0.04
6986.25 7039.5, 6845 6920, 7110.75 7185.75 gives 0.01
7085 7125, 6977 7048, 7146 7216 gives 0.02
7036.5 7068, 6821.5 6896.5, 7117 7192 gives 0.01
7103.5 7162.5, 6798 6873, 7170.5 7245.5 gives -0.04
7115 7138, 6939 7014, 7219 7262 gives -0.03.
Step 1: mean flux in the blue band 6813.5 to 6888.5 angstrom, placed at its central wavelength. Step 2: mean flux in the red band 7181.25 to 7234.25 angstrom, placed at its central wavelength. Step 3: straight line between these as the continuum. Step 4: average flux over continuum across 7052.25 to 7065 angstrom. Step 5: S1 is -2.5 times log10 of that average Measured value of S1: -0.04 mag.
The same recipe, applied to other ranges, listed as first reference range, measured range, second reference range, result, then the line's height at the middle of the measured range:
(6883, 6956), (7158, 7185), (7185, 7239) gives -0.03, 7.61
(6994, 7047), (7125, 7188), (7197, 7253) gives -0.04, 7.68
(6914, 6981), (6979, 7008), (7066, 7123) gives -0.03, 7.91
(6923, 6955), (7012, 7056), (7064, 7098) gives 0.01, 7.87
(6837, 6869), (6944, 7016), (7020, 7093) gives 0.01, 8.09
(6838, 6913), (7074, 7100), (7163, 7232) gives 0.03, 7.8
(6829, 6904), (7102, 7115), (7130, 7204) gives 0.03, 7.96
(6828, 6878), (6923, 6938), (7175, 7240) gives -0.02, 8.1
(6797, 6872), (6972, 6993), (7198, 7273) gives -0.04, 8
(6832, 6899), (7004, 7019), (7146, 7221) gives 0.03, 7.97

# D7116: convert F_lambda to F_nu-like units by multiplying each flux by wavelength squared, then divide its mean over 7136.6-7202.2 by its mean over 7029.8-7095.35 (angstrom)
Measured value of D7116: 1.02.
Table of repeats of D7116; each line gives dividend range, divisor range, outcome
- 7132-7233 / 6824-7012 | 1.03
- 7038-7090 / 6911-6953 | 1.06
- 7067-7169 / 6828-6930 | 1.03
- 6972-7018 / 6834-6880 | 1.02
